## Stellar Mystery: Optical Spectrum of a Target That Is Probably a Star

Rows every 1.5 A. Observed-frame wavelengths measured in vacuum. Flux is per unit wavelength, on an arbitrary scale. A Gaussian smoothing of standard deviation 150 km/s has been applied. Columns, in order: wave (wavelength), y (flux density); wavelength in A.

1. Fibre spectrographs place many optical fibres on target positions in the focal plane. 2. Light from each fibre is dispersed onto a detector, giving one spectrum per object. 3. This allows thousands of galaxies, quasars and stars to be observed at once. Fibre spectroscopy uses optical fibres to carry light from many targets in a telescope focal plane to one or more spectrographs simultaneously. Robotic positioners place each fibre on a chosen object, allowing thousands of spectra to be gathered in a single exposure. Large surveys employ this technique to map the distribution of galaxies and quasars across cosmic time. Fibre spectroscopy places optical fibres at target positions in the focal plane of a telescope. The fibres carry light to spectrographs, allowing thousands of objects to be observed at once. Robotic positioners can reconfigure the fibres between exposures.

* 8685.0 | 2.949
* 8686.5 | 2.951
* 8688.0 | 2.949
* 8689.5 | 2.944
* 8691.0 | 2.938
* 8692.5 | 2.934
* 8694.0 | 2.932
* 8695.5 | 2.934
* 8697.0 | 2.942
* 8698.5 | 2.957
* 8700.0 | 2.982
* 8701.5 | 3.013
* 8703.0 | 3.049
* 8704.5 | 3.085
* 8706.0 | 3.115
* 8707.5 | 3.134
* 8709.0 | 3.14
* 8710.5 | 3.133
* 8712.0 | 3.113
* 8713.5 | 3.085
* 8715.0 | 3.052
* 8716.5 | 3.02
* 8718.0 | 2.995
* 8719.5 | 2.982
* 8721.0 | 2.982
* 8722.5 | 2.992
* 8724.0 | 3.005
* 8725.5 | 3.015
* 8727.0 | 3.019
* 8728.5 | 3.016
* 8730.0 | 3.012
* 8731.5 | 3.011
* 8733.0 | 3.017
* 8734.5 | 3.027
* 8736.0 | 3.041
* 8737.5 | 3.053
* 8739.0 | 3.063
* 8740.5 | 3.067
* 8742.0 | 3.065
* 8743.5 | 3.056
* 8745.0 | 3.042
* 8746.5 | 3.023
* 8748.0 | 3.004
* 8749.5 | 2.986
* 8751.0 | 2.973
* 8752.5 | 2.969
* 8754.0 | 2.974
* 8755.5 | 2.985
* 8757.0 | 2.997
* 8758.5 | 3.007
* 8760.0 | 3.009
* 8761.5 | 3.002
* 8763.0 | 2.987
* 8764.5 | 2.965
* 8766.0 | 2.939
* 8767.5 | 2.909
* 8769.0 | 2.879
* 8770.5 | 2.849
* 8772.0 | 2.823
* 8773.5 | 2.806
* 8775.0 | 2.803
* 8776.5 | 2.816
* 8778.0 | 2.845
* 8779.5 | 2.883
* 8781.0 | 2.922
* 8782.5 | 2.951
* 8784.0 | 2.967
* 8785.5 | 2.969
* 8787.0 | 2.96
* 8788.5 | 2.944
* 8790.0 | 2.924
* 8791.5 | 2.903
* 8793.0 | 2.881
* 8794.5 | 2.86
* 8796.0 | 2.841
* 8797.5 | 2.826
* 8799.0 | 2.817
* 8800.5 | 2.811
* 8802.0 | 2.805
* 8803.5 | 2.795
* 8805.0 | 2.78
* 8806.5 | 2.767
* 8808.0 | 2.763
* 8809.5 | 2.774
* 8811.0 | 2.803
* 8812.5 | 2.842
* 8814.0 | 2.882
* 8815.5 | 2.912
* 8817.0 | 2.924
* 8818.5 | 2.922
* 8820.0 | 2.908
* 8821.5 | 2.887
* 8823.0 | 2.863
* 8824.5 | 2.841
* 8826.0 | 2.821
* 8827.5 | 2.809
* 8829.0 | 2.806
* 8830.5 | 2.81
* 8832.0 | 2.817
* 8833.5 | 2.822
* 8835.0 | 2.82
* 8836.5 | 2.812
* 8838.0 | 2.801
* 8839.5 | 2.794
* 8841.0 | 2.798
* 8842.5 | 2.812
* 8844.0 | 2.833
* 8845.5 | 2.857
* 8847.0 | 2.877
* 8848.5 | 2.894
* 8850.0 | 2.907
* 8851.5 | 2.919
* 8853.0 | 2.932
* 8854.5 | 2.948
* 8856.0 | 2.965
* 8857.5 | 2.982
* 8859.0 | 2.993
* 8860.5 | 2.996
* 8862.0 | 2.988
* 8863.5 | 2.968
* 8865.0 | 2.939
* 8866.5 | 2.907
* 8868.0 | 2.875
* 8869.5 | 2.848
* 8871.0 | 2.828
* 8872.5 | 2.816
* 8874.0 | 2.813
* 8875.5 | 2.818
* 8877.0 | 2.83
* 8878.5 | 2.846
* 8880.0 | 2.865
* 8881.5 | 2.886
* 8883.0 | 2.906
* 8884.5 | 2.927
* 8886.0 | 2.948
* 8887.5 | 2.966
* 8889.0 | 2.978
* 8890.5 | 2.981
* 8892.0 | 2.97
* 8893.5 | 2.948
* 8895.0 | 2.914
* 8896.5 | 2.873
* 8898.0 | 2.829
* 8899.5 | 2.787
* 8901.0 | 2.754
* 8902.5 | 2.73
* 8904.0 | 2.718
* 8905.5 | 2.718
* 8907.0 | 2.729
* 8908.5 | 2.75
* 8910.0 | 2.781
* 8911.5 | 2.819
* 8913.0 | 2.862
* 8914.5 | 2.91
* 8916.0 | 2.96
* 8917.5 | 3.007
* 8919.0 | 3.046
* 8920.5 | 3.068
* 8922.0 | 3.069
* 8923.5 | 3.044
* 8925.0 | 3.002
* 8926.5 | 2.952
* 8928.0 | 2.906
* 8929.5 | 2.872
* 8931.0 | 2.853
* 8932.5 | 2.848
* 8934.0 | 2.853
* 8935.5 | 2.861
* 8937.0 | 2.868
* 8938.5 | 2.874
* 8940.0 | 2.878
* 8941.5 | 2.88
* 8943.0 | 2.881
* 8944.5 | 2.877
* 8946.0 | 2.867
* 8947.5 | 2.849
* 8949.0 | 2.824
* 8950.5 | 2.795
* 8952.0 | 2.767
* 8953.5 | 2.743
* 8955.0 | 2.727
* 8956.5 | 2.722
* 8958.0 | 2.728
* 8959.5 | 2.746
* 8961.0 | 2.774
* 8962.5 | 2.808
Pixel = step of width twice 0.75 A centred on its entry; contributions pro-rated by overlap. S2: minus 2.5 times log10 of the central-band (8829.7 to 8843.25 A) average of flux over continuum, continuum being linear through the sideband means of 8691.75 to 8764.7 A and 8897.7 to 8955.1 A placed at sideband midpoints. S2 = 0.05 mag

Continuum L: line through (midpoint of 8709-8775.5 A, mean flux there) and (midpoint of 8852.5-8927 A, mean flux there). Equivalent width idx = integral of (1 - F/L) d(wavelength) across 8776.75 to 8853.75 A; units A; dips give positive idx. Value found 2.40 A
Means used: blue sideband 3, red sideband 2.9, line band 2.86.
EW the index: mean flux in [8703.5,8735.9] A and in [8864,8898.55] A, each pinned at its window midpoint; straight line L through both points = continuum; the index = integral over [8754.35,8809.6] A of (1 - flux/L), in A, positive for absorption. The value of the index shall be 1.8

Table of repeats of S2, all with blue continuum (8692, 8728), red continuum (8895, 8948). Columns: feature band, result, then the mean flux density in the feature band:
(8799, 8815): 0.06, 2.8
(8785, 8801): 0.03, 2.88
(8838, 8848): 0.04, 2.83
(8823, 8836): 0.05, 2.82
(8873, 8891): 0.00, 2.89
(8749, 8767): 0.00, 2.98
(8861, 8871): 0.00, 2.92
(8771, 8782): 0.05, 2.85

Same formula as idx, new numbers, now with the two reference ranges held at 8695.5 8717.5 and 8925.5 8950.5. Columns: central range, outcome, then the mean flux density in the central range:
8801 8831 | 1.3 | 2.84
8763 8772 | 0.3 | 2.91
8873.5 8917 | 0.7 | 2.86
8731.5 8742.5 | -0.1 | 3.04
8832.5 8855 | 0.7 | 2.85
